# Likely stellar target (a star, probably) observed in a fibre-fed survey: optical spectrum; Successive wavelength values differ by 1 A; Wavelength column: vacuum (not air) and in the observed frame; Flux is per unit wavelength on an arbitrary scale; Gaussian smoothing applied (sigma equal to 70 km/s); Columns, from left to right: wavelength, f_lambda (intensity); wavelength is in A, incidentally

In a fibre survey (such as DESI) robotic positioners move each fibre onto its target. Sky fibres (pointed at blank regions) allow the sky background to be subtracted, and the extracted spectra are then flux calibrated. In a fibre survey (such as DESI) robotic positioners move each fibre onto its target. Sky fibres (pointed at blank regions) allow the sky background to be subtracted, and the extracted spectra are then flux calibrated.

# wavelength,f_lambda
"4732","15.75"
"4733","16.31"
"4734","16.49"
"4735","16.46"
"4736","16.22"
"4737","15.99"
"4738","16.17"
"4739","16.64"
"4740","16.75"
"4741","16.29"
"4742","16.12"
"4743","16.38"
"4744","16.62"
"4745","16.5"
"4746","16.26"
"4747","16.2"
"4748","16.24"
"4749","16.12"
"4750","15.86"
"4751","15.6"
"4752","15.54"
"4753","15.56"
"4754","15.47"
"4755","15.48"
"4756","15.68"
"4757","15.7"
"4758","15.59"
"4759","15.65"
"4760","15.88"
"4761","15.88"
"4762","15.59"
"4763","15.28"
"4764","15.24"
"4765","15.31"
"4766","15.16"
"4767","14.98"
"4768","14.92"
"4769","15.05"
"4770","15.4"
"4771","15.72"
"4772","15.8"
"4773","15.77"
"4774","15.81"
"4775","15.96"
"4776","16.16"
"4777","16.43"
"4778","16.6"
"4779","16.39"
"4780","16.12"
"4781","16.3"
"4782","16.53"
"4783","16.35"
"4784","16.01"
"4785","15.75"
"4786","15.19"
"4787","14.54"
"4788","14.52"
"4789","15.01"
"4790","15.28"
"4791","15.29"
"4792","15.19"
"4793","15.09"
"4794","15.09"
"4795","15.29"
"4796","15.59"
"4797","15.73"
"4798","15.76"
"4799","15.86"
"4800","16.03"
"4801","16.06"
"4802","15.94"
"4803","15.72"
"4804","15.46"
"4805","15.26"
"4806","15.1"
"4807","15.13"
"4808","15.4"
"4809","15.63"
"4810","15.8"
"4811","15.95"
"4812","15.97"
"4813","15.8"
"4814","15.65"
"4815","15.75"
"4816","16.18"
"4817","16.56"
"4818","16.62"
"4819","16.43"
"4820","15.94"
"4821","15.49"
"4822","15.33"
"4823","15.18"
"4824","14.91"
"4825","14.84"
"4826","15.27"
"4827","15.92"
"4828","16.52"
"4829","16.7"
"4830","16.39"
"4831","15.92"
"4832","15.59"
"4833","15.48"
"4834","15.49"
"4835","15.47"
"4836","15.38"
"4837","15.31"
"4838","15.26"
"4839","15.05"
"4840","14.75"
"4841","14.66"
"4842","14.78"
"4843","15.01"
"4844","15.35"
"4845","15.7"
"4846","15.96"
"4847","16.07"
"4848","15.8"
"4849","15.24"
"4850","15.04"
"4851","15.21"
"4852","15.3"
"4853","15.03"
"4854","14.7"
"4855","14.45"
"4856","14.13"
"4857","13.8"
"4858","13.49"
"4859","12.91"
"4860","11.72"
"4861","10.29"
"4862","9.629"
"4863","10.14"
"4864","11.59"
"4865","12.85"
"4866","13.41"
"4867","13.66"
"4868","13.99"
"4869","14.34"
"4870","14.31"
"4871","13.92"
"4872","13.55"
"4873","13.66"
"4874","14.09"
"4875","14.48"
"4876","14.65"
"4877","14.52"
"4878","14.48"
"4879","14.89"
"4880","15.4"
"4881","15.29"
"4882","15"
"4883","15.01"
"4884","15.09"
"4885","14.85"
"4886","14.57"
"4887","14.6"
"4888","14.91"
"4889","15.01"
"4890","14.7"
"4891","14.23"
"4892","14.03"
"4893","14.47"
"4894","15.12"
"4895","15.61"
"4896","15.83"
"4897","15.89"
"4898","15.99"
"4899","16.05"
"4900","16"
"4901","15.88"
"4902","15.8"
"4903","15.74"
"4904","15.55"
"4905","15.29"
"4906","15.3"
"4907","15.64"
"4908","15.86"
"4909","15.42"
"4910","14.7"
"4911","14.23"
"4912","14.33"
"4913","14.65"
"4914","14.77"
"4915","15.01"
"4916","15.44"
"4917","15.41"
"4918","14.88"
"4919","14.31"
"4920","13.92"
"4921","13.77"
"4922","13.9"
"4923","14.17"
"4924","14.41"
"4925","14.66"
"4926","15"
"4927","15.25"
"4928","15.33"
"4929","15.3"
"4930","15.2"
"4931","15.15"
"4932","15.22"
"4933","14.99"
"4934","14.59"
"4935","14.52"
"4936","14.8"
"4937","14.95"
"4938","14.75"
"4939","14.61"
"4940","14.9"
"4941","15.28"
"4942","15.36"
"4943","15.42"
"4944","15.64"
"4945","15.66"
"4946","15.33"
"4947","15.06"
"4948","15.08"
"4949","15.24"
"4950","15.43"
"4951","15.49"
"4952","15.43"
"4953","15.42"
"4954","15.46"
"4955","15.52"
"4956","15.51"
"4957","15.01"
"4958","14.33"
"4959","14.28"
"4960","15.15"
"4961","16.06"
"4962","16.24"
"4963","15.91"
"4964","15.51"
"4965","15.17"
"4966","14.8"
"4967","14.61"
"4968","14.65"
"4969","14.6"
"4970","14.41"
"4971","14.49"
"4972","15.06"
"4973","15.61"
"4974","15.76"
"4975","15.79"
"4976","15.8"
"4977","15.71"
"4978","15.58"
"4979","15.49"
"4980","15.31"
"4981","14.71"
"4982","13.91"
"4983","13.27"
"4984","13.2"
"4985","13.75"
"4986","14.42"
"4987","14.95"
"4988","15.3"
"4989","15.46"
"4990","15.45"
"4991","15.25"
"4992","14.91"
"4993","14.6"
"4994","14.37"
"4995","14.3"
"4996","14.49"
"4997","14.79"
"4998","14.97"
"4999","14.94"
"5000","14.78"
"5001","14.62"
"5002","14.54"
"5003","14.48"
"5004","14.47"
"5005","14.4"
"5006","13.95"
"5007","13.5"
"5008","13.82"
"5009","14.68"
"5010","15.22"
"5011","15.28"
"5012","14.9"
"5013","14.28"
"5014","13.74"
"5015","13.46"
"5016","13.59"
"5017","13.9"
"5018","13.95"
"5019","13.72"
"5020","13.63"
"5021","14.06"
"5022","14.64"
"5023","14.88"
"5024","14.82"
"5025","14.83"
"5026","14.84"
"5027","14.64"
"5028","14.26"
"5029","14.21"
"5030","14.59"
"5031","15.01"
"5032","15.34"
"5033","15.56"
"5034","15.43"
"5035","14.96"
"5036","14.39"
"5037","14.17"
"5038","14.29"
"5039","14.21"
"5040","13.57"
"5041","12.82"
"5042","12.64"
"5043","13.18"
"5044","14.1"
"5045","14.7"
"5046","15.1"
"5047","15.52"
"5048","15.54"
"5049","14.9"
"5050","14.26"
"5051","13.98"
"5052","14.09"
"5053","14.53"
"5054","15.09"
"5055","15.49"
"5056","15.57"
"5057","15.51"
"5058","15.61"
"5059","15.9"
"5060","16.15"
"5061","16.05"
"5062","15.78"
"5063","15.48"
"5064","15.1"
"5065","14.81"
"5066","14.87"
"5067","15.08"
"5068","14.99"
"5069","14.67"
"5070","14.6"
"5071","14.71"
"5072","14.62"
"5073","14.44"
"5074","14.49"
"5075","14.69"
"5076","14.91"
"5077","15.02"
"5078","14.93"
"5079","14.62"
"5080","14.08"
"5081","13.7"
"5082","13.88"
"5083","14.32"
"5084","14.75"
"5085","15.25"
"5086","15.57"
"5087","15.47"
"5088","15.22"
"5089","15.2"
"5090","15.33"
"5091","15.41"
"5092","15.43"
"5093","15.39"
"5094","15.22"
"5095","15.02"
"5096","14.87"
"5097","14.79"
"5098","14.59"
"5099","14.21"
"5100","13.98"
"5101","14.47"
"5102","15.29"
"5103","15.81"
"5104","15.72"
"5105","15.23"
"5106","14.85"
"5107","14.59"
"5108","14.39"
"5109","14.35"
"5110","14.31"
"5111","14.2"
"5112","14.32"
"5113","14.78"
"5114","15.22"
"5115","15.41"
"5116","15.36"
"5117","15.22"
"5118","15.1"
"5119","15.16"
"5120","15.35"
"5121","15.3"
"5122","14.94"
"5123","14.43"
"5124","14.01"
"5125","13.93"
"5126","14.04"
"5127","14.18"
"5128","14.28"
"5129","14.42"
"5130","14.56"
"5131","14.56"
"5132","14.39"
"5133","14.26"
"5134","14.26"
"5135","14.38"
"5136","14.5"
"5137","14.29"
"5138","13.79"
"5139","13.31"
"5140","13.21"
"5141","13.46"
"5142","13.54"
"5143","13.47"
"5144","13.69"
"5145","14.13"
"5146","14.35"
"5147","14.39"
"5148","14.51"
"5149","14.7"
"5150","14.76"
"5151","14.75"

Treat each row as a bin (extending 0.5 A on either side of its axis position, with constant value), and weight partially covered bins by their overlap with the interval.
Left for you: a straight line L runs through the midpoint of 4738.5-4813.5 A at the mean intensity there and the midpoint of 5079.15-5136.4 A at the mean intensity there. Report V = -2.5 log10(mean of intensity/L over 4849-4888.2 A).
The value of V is 0.11 mag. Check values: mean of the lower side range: 15.7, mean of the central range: 13.9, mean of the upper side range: 14.8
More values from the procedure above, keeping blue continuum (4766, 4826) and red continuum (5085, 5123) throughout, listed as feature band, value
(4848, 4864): 0.16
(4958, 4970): 0.01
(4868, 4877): 0.10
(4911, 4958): 0.03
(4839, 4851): 0.02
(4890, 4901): 0.01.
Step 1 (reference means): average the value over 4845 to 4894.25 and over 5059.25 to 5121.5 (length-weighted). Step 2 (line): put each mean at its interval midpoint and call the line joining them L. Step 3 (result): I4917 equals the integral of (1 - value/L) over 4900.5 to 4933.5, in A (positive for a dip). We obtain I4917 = -1.5 A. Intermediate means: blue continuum 14.2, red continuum 14.9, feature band 15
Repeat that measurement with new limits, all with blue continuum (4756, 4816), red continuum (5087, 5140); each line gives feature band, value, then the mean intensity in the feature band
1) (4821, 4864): 2.10 A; 14.7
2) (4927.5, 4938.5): 0.17 A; 15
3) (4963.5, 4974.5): 0.11 A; 15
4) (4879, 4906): 0.18 A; 15.2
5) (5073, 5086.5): 0.17 A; 14.6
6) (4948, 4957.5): -0.13 A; 15.4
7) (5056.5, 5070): -0.45 A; 15.4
